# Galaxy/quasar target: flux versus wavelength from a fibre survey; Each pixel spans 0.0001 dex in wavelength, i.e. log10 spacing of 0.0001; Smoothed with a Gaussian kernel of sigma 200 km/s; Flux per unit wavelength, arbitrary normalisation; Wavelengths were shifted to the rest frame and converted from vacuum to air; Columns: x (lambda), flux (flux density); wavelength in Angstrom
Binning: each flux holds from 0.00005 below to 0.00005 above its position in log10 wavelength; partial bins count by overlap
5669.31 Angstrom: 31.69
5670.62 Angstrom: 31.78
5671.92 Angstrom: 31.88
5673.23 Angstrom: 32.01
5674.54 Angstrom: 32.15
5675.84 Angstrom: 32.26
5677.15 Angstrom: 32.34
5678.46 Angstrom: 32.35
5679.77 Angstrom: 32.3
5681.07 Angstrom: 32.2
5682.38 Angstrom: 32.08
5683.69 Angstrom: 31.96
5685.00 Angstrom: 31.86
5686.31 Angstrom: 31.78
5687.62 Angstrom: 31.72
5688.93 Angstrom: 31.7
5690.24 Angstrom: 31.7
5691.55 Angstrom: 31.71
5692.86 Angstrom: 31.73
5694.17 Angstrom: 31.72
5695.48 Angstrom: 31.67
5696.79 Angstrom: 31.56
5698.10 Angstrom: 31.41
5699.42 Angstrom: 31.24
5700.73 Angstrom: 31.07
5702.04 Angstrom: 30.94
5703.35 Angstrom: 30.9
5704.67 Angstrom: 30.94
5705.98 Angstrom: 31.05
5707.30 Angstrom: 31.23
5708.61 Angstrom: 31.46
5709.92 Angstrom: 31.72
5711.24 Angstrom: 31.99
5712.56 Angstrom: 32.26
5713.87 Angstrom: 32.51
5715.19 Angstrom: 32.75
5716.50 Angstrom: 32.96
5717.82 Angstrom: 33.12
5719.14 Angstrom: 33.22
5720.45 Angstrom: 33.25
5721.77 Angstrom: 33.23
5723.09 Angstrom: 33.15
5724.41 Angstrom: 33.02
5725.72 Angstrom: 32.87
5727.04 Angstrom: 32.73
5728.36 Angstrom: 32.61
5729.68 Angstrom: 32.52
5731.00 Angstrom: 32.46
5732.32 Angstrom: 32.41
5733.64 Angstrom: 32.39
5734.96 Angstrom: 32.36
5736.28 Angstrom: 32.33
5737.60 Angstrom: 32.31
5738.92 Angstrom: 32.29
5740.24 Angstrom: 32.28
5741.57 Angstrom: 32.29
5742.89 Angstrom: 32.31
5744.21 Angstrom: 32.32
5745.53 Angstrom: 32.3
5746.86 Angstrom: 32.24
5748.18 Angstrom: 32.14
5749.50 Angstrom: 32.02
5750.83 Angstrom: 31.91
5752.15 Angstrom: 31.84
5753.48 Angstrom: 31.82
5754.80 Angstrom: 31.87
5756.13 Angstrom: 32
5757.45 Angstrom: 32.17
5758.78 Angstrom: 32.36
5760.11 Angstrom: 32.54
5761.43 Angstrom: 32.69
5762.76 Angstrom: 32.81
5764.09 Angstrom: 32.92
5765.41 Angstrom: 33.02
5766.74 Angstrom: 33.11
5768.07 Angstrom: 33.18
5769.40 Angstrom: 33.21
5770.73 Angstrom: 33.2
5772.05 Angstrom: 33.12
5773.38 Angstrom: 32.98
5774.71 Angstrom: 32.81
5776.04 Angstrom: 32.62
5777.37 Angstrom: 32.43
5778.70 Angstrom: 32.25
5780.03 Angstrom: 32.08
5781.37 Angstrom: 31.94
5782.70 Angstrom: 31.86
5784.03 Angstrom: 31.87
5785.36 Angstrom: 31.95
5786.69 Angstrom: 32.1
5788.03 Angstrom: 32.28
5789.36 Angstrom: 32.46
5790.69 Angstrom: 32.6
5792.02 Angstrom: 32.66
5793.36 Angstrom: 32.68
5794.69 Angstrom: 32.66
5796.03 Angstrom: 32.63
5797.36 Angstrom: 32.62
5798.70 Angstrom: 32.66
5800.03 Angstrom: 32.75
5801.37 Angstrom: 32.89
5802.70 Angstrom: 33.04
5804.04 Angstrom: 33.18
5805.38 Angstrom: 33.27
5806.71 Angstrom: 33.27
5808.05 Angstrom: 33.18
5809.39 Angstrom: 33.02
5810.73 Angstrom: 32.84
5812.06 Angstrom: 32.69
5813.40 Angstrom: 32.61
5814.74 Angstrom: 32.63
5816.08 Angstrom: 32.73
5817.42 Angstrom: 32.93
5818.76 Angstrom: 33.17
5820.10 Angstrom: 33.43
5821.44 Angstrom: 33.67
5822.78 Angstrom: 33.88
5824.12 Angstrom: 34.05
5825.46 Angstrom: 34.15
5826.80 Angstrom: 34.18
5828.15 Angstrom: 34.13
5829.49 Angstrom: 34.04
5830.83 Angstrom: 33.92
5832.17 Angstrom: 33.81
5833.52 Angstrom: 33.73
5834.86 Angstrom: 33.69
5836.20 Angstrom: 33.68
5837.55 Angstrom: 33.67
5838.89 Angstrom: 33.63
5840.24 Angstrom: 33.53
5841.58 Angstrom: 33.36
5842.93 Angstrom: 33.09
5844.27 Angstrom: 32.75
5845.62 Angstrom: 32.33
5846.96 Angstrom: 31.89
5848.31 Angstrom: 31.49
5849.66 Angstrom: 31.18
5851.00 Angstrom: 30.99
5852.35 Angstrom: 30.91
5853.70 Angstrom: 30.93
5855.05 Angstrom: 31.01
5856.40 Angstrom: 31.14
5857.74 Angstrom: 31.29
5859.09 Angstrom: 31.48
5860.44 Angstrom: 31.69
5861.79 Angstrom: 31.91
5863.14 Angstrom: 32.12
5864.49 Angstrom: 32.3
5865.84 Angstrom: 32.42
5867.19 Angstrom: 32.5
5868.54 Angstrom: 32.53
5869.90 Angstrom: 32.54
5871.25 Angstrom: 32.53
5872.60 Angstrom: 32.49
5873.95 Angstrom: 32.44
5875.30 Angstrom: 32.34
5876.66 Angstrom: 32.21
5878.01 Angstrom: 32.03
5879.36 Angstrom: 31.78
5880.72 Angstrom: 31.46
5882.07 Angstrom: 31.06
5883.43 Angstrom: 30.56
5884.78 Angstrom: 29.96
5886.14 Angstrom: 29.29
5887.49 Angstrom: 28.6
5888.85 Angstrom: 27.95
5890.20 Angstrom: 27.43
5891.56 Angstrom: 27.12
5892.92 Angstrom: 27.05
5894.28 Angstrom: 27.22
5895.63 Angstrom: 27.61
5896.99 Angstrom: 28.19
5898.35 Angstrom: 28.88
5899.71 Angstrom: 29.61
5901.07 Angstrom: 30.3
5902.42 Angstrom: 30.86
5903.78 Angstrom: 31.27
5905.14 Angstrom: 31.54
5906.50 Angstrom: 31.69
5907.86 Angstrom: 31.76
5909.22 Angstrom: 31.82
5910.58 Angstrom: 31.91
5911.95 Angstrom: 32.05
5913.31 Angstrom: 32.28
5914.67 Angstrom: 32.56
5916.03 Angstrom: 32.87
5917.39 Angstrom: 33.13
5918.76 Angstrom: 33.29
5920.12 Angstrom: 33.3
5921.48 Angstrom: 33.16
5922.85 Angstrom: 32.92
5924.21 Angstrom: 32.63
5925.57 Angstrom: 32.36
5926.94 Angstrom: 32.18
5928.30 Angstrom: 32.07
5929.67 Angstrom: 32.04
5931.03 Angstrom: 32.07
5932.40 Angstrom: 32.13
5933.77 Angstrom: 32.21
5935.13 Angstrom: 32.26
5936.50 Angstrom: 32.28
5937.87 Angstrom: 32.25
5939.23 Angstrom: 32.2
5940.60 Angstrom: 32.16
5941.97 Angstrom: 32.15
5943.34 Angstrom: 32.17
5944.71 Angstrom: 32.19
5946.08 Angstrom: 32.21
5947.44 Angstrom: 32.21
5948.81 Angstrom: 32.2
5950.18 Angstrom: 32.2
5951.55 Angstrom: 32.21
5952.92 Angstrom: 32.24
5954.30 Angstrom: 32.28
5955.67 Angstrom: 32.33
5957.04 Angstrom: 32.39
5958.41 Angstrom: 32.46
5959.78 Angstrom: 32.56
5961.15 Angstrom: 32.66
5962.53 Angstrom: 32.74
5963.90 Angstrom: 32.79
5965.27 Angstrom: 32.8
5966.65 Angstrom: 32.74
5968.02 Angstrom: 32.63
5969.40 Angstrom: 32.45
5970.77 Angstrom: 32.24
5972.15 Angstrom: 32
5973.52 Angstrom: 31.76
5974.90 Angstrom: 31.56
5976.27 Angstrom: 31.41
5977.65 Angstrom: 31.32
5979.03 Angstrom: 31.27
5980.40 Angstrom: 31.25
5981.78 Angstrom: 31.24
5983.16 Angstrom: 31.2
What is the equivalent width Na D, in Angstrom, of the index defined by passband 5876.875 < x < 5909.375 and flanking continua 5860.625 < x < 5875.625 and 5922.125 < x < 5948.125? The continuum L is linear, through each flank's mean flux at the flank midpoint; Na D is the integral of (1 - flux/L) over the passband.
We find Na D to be 2.54 Angstrom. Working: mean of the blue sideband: 32.4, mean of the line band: 29.8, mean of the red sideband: 32.3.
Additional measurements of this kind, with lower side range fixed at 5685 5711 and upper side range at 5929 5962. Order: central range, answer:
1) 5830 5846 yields -0.8 Angstrom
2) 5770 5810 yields -1.1 Angstrom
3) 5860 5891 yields 0.7 Angstrom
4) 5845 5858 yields 0.3 Angstrom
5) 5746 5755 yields -0.1 Angstrom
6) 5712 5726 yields -0.6 Angstrom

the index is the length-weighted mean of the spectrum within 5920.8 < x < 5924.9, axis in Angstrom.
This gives 32.9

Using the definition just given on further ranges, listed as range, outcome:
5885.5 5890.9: 28.3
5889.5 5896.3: 27.3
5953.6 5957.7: 32.3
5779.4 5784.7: 31.9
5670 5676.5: 32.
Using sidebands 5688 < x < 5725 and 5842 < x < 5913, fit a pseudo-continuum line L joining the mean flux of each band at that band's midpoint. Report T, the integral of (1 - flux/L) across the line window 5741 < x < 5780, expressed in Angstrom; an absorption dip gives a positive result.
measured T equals -1.0 Angstrom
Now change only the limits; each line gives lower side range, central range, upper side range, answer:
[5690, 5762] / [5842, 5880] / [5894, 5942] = -0.16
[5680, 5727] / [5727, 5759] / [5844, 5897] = -0.50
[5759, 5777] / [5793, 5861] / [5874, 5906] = -3.05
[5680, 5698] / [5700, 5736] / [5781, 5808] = -0.26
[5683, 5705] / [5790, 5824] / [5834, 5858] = -0.93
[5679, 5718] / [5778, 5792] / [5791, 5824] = 0.24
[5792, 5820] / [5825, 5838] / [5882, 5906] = -0.87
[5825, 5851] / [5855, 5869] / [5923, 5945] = 0.46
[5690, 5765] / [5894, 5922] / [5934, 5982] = 0.80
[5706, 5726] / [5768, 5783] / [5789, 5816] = 0.04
